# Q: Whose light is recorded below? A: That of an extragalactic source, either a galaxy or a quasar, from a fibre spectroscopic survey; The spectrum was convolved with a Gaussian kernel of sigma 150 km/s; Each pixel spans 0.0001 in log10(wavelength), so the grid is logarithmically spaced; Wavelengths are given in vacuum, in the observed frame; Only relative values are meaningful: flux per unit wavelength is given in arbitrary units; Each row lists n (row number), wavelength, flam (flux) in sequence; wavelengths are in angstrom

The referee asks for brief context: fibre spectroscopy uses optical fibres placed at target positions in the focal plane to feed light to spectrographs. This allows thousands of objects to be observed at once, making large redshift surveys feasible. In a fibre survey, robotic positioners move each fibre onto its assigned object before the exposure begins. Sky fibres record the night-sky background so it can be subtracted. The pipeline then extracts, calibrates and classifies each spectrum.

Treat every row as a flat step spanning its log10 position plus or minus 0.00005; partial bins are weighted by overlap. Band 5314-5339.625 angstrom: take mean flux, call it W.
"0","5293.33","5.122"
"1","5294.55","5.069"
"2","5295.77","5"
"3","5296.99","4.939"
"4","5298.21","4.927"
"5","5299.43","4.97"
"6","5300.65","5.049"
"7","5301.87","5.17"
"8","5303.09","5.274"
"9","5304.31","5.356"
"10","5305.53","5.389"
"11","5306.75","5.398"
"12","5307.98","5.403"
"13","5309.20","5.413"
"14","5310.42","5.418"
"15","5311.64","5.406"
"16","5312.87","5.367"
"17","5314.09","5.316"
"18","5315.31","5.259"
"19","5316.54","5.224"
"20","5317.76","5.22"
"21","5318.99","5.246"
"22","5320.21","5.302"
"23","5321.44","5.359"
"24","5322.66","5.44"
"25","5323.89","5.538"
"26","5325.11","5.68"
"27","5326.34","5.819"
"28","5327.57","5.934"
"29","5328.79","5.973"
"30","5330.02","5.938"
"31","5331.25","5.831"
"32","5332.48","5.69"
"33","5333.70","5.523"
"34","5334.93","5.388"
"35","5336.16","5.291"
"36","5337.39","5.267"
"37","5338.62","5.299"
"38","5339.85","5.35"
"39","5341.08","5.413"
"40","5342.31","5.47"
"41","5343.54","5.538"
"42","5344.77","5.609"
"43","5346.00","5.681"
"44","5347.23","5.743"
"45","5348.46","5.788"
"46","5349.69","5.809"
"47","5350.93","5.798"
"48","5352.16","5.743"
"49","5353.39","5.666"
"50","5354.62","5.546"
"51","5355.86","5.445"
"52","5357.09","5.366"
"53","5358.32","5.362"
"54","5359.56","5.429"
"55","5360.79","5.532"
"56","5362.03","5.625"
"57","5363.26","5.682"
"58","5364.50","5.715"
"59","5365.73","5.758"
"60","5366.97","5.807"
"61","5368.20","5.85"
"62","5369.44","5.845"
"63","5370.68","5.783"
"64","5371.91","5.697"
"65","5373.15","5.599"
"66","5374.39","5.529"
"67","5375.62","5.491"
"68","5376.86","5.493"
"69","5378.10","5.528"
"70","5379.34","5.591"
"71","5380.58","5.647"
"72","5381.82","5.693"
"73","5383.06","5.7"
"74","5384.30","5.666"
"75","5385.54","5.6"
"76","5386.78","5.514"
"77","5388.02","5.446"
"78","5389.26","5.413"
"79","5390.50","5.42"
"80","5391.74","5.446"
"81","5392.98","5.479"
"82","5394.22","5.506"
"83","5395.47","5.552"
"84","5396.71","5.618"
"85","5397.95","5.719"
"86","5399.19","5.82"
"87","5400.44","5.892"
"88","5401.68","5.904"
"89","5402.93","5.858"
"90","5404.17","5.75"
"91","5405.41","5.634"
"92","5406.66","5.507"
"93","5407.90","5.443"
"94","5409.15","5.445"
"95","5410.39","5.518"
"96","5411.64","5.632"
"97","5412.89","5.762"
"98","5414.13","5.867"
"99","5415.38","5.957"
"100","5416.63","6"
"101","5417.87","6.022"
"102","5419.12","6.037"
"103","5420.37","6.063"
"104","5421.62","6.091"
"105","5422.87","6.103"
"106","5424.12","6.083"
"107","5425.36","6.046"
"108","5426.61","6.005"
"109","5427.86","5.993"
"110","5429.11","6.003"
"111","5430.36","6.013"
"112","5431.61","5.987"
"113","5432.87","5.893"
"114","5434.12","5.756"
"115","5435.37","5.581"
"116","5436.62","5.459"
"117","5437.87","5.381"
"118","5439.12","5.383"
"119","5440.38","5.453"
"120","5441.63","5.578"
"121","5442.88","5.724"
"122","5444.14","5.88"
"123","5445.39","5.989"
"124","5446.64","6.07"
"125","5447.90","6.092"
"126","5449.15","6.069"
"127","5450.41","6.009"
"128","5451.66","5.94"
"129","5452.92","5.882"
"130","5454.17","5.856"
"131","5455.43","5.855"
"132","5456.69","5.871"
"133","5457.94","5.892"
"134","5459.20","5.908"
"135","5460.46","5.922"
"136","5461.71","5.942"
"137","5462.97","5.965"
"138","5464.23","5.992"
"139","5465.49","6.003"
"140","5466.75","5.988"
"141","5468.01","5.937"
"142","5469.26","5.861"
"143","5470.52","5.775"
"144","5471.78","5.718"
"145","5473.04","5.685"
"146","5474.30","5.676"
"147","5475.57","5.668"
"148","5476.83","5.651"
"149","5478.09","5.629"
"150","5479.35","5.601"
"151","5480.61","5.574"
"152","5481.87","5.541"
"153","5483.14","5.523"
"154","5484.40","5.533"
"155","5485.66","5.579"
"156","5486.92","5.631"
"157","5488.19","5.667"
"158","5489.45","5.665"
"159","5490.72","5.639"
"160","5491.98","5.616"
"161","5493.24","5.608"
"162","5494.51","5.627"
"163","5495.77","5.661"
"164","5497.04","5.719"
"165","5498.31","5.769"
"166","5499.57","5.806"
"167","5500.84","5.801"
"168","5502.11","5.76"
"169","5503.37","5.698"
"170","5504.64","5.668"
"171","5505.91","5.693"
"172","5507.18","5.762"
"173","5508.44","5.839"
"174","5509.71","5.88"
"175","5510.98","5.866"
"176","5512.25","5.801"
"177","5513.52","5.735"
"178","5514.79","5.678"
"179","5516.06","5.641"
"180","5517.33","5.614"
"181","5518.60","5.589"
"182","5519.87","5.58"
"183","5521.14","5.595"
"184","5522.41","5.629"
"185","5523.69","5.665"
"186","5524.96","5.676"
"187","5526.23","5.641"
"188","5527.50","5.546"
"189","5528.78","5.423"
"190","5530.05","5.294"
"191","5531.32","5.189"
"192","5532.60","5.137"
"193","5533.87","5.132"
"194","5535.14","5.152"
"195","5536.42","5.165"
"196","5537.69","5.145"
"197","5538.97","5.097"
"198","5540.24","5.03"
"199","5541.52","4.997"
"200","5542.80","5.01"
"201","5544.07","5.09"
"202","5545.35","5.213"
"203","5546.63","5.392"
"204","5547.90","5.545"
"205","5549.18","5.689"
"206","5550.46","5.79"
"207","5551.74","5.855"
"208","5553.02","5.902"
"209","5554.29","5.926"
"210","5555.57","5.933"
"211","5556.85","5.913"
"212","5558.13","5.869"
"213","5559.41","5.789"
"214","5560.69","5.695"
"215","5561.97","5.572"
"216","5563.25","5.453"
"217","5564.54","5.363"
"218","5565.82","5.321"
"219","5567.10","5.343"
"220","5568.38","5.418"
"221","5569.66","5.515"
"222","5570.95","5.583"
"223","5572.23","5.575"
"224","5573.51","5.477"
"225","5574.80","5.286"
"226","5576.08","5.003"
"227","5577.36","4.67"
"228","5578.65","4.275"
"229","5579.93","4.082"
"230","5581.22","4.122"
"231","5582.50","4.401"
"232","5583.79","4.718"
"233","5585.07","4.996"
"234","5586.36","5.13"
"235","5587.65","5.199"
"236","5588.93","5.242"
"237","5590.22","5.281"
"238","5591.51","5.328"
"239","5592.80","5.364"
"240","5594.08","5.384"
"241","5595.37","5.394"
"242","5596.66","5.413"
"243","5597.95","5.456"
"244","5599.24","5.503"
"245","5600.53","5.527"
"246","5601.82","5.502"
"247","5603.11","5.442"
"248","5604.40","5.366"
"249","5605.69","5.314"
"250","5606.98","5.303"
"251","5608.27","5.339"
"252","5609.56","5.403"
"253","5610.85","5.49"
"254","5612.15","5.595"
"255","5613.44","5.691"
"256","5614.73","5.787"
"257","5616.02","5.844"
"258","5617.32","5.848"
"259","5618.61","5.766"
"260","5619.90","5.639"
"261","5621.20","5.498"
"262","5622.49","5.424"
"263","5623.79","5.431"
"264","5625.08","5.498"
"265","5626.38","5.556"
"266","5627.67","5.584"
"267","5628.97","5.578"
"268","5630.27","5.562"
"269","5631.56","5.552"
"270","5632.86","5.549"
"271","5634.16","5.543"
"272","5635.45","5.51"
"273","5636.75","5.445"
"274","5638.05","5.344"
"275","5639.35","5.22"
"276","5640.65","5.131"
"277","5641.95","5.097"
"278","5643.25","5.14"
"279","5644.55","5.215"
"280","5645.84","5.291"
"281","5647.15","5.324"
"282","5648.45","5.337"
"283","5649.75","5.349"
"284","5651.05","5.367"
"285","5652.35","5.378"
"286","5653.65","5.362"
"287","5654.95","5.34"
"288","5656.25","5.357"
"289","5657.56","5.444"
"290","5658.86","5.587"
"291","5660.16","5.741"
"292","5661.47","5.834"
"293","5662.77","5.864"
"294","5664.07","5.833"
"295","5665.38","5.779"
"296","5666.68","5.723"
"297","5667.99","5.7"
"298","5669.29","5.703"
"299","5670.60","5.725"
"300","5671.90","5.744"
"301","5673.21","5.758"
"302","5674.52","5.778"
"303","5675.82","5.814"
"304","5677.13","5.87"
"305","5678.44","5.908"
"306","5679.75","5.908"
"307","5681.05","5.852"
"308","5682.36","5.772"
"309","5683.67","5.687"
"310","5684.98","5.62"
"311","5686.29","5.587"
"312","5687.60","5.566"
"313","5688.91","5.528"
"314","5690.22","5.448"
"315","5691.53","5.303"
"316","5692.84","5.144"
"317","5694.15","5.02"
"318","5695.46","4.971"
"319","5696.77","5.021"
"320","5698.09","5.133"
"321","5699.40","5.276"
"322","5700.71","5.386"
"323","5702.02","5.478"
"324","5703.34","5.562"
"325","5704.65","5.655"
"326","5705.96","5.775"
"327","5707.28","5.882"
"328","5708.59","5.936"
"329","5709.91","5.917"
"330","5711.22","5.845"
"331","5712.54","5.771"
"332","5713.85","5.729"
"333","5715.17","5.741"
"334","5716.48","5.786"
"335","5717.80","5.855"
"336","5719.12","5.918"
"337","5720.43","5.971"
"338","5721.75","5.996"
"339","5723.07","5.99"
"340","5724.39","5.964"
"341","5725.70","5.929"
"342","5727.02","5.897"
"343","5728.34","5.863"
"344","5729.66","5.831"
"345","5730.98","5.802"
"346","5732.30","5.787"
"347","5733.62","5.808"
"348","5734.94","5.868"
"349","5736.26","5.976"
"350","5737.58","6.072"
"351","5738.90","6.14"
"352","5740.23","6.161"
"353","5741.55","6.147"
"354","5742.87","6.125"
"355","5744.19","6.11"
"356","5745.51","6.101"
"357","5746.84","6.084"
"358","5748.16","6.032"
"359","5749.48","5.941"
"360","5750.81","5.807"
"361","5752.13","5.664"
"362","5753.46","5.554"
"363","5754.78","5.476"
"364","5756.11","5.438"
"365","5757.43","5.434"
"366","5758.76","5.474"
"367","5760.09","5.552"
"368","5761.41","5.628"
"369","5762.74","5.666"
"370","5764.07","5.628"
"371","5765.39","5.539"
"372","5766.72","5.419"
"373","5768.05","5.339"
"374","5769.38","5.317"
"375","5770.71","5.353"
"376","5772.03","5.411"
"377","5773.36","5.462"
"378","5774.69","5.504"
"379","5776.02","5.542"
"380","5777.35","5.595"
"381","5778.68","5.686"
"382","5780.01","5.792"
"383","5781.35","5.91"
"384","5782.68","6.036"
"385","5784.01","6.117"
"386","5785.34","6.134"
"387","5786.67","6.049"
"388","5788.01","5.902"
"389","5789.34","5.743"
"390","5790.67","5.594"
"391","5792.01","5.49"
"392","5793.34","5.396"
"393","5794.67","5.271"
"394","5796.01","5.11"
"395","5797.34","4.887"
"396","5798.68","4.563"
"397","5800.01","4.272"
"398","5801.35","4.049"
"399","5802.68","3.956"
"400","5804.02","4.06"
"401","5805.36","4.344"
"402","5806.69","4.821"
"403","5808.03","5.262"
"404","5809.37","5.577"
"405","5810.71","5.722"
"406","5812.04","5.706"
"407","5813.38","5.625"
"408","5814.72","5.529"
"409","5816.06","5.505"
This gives 5.5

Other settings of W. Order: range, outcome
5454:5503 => 5.74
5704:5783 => 5.78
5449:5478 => 5.86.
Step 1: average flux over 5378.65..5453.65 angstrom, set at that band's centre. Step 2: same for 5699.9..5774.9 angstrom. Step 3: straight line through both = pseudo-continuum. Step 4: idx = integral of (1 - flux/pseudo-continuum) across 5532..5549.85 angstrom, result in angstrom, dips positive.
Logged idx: 1.7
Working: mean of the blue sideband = 5.76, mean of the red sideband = 5.76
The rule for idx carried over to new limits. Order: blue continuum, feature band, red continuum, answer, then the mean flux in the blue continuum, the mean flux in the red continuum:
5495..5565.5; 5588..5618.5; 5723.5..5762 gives 1.0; 5.56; 5.85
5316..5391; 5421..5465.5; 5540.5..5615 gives -3.2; 5.58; 5.34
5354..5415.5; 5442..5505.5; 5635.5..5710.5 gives -2.2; 5.62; 5.52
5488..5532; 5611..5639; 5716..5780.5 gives 0.6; 5.66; 5.76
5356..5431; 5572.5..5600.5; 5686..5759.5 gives 3.3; 5.71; 5.73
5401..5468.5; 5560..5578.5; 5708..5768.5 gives 1.6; 5.85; 5.82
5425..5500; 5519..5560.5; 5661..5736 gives 2.0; 5.78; 5.7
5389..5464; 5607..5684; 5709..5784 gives 2.9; 5.8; 5.78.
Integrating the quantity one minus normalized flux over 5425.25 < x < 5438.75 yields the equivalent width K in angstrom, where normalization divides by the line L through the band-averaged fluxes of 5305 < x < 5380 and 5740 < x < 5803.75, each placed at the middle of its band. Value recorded -0.6 angstrom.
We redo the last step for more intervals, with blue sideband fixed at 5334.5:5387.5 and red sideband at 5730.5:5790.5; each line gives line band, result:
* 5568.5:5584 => 2.1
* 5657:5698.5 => 0.9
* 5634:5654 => 1.4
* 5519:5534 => 0.5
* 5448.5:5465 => -0.9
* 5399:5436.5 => -1.6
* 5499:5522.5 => -0.3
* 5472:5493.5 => 0.1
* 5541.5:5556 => 0.3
